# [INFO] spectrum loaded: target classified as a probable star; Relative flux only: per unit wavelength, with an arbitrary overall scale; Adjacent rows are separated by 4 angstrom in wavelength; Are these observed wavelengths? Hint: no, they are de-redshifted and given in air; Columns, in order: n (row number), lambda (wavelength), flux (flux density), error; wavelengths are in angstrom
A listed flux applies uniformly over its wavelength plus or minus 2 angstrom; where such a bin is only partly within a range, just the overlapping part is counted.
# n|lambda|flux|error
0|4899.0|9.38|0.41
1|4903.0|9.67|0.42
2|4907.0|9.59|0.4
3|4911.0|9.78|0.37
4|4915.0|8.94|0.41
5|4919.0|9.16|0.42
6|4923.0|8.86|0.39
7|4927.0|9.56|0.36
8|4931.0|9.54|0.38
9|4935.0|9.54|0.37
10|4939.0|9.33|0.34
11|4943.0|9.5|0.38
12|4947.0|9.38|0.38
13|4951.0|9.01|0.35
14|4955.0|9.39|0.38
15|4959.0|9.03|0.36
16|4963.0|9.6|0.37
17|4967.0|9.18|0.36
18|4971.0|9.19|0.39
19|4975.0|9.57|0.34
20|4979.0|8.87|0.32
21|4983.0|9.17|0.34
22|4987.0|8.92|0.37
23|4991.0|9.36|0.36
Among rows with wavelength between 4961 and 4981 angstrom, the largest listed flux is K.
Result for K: 9.6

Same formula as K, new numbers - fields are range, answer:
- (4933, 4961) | 9.54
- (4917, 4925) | 9.16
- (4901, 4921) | 9.78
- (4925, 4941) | 9.56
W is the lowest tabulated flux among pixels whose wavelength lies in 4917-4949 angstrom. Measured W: 8.86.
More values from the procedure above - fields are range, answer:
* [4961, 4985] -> 8.87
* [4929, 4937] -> 9.54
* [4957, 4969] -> 9.03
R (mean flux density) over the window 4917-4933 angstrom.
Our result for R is 9.28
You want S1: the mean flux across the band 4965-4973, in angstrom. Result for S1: 9.18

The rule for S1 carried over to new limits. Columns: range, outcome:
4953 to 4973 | 9.28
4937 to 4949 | 9.4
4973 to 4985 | 9.2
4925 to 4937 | 9.55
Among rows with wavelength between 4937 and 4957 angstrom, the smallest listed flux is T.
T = 9.01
